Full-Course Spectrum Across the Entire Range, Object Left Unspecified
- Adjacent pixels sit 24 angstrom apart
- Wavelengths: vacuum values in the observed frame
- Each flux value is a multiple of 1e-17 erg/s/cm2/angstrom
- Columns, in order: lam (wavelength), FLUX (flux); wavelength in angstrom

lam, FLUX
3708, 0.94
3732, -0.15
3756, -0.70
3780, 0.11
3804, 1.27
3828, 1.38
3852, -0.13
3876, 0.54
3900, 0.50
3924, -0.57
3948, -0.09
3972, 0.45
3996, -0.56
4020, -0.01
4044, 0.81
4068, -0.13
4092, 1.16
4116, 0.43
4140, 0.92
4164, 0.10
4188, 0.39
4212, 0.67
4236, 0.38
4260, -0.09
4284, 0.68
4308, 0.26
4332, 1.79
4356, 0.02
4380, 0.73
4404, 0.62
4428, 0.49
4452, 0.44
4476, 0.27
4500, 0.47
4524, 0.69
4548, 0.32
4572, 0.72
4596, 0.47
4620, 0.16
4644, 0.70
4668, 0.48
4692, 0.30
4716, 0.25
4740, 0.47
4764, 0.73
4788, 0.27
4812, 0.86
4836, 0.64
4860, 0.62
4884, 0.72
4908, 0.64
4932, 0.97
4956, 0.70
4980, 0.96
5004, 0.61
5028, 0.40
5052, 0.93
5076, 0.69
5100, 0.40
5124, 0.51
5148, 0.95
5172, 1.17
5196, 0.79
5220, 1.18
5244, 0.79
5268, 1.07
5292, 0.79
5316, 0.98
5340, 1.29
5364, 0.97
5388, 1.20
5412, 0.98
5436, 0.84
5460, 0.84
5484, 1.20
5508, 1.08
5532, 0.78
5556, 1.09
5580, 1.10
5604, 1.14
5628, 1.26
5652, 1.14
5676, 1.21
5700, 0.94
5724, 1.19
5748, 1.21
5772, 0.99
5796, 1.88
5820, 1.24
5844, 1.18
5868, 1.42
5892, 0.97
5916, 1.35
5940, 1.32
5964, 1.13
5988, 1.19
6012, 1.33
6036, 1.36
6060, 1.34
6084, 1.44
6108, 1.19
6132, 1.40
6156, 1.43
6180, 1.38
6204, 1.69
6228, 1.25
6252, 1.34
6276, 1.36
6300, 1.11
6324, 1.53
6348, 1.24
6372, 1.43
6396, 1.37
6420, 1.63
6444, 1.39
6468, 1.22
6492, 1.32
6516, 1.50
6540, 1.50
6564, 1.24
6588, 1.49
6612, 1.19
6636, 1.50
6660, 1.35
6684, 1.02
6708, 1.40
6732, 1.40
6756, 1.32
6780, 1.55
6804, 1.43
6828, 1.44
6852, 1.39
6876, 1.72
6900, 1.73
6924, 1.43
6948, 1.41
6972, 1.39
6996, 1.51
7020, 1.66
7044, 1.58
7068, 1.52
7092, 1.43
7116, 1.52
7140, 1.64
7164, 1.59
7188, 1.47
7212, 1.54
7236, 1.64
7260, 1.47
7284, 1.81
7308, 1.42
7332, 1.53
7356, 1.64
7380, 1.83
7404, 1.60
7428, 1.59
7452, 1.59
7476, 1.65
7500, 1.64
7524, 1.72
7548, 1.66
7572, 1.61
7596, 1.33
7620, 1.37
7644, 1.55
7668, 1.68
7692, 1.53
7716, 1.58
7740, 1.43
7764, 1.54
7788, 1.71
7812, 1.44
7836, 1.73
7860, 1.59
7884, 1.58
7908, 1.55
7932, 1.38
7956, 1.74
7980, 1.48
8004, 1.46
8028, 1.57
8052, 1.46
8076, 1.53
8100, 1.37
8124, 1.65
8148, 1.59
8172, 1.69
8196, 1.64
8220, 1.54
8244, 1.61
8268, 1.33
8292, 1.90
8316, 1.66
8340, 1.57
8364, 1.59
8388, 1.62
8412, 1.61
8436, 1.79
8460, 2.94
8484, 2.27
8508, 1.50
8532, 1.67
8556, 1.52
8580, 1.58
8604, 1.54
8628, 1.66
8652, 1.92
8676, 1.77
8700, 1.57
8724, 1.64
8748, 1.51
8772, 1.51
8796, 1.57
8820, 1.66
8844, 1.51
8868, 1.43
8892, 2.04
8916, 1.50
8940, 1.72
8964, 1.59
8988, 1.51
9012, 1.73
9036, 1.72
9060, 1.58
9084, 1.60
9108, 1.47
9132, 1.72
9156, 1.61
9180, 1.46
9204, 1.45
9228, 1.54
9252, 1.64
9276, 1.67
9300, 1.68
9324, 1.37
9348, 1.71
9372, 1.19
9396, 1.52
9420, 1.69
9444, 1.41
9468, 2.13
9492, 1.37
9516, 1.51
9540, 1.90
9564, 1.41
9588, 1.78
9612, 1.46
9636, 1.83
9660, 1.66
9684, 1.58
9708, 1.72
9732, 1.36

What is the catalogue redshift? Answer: 0.288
